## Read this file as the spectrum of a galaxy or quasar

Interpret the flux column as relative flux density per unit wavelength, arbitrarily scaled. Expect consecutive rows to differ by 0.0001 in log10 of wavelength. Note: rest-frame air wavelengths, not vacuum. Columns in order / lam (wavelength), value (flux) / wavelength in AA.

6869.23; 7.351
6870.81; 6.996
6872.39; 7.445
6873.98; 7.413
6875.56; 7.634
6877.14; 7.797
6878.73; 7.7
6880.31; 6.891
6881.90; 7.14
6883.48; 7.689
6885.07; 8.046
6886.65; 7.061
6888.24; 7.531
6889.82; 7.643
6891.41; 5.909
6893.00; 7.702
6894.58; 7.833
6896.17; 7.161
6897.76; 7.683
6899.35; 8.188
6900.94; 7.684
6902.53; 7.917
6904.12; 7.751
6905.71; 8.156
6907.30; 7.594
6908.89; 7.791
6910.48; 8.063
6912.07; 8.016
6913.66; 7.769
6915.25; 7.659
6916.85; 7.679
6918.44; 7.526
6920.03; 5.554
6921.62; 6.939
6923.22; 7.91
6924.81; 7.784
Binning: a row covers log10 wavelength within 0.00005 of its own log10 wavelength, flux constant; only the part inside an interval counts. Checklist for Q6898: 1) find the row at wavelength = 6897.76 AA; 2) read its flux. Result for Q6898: 7.683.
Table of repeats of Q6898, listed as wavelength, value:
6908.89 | 7.791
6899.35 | 8.188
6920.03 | 5.554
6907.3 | 7.594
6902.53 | 7.917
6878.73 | 7.7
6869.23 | 7.351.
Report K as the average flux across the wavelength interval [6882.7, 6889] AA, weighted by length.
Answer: 7.58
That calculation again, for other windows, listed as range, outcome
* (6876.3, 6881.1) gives 7.47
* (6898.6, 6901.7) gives 7.93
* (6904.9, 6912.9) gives 7.93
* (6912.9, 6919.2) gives 7.66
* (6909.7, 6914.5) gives 7.95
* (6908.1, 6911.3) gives 7.93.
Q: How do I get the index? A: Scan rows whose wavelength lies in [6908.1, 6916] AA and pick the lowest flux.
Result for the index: 7.659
